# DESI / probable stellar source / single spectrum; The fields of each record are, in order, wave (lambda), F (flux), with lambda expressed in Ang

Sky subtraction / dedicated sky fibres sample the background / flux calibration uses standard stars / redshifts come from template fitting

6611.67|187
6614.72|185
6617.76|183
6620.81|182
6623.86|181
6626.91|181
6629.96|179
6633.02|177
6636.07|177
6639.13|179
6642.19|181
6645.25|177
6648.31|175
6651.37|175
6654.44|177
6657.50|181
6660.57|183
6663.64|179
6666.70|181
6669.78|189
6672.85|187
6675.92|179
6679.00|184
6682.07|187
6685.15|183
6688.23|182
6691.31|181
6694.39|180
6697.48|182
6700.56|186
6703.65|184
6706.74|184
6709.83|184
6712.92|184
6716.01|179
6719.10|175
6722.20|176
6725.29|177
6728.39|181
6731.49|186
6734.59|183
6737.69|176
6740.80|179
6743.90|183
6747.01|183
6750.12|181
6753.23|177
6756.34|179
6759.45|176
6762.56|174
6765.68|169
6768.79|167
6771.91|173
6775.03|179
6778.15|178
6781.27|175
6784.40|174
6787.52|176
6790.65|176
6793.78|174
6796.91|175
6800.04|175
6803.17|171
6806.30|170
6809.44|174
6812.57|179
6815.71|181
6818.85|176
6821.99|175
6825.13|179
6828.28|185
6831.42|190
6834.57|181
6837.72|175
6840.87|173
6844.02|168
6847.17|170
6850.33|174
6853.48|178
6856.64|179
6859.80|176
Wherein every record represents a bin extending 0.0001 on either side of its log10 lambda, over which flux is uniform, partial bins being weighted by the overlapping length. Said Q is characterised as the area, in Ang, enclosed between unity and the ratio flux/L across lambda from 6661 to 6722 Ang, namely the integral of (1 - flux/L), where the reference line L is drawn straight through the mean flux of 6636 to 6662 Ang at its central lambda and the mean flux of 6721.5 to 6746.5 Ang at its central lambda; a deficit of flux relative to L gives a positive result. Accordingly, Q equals -1.1 Ang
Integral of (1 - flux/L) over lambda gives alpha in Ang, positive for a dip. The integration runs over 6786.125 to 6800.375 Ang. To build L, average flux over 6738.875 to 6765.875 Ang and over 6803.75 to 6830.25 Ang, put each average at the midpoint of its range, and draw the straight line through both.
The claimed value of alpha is 0.2 Ang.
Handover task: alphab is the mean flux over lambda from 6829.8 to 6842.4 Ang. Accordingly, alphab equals 180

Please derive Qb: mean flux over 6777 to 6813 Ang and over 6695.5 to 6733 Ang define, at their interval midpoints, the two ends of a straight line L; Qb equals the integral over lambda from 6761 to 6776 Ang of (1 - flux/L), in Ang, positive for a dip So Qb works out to 0.40 Ang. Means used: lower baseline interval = 181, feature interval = 172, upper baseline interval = 175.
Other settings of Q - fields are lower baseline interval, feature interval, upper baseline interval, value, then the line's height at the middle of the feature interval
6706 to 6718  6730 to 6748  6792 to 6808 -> -0.2 Ang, 180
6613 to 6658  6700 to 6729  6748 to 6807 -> -0.7 Ang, 177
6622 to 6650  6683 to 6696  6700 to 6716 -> 0.0 Ang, 182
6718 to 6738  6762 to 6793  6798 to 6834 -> 0.8 Ang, 179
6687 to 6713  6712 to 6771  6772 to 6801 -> 0.5 Ang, 179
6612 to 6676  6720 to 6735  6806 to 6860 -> -0.1 Ang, 179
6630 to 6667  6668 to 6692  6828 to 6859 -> -0.8 Ang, 178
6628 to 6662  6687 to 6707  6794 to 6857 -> -0.6 Ang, 178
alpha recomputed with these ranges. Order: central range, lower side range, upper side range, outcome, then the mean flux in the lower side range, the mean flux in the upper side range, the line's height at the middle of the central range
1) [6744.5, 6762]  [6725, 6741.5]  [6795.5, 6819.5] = 0.0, 181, 175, 179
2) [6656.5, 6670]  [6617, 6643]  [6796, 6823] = -0.2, 180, 175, 179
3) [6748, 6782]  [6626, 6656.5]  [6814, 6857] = 0.4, 178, 177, 178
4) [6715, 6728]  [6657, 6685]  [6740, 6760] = 0.3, 183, 180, 181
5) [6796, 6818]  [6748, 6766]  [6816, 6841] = 0.5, 177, 180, 179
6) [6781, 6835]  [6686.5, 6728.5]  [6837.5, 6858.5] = -0.3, 181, 174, 176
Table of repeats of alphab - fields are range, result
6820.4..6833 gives 182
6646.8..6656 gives 176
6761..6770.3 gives 170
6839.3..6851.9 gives 171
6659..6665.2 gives 181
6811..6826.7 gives 178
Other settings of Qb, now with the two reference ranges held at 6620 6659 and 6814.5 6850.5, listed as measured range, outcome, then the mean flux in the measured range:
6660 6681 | -0.6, 183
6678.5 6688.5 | -0.3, 184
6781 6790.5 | 0.1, 175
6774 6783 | 0.0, 177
